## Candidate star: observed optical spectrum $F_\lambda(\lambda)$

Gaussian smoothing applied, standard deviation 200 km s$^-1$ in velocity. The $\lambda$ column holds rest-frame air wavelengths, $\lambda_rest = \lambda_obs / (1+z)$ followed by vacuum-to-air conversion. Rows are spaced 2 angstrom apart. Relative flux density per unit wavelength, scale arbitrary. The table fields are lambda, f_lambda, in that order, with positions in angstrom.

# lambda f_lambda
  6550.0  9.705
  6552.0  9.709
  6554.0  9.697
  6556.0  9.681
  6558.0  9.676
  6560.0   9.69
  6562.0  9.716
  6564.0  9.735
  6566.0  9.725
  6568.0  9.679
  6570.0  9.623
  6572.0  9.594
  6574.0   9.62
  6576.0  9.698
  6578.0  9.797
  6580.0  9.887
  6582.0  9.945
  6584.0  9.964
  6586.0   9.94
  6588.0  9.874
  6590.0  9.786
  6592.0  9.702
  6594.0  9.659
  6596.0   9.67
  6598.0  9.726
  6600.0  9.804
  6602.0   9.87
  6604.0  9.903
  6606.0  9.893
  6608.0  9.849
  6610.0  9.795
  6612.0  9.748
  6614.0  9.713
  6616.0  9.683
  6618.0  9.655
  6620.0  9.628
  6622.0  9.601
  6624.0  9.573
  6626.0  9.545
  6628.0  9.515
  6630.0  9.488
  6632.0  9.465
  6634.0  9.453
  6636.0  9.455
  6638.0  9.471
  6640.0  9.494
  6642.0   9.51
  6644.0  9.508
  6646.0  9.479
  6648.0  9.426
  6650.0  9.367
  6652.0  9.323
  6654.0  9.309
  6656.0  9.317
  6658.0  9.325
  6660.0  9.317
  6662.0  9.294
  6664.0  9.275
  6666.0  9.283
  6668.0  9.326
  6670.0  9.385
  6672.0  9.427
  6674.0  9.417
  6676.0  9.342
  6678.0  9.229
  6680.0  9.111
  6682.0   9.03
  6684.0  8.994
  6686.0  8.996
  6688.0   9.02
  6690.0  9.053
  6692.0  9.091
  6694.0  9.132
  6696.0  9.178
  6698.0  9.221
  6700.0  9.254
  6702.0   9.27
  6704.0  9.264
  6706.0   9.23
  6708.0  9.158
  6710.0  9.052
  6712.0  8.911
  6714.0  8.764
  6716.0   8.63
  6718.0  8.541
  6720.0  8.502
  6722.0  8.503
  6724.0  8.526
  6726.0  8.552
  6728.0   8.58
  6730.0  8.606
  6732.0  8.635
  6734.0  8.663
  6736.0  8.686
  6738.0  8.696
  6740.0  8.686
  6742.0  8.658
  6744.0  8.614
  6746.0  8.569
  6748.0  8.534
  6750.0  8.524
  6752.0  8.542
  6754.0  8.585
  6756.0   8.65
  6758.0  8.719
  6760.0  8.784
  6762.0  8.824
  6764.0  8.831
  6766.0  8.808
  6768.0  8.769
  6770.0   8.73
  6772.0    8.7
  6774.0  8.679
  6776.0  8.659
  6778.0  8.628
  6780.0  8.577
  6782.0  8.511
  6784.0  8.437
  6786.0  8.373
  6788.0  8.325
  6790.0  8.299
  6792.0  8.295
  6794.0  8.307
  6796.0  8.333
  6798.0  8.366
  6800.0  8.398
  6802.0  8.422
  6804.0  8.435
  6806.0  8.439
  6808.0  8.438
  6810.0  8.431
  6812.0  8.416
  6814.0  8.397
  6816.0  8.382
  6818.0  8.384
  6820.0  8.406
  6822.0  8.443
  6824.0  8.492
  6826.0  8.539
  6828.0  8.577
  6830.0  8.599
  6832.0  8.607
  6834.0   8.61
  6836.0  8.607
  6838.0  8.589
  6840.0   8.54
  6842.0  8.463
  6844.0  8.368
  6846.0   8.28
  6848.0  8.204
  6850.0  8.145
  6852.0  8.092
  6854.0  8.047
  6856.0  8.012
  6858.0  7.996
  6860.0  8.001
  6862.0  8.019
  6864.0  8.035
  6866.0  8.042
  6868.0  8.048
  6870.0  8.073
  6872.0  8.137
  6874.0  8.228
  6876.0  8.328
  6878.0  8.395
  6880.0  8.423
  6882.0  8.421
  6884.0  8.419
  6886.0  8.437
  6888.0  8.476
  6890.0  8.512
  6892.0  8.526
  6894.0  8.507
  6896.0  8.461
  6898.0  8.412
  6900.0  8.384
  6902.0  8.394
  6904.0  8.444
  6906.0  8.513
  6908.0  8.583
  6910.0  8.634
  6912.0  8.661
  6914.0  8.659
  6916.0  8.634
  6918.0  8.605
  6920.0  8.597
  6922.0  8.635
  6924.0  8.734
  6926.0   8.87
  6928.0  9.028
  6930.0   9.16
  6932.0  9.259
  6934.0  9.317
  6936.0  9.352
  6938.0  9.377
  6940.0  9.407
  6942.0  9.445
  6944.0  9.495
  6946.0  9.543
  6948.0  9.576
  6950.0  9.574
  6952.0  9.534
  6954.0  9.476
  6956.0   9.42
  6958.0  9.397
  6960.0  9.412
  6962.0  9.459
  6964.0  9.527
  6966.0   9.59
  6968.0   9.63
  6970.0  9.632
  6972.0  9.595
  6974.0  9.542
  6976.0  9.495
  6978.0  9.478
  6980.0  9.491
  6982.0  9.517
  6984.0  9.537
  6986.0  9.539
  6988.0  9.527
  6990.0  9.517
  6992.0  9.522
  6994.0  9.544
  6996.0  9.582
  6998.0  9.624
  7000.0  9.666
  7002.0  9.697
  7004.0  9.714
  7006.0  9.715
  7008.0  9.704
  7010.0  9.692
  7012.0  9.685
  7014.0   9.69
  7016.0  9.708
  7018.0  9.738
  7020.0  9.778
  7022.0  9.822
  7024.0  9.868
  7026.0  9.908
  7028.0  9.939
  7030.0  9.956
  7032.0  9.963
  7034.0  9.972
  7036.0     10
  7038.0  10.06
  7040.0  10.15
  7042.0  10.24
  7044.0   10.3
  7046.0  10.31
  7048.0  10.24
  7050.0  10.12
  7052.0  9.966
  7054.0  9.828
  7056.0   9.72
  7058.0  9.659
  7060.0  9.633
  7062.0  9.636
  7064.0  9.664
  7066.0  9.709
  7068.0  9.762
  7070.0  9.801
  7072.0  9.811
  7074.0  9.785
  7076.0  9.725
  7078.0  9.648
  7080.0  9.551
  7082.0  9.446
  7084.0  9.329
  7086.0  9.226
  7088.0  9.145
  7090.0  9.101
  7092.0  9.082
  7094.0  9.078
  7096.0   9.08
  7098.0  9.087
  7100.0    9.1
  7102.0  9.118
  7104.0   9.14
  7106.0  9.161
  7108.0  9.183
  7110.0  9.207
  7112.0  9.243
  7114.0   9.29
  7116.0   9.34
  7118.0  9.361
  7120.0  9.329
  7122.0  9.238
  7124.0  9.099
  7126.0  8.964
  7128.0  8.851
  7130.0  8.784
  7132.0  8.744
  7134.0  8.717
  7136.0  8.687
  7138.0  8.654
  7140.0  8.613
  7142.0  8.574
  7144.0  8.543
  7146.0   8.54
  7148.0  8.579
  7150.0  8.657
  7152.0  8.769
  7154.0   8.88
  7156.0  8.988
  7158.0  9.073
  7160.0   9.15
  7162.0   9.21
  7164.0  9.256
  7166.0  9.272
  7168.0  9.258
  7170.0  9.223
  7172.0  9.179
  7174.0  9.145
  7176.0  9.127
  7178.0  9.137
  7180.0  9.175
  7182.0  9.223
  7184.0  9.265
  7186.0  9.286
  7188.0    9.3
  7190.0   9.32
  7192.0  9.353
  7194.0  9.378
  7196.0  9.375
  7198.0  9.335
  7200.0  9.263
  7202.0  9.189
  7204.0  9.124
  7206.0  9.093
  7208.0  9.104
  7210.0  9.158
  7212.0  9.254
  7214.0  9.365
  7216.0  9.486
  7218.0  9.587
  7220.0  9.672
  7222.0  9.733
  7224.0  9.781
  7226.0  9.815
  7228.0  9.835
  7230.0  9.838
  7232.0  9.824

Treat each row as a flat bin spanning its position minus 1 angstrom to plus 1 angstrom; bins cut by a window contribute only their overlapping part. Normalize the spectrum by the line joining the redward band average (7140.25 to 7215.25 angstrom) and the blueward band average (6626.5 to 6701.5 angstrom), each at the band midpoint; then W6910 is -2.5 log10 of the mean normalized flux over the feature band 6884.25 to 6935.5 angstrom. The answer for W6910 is 0.07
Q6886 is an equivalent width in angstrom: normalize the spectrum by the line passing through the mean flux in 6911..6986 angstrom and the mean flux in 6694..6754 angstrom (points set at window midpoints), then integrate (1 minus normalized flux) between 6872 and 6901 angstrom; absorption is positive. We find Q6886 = 2.3 angstrom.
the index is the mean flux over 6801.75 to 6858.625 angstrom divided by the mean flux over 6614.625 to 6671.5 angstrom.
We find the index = 0.9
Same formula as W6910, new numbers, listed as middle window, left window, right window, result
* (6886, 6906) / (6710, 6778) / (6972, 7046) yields 0.10 mag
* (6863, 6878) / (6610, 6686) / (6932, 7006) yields 0.17 mag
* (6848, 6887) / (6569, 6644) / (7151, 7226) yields 0.16 mag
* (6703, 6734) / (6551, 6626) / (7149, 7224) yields 0.10 mag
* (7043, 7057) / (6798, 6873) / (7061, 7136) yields -0.11 mag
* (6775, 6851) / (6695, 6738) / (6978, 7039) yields 0.09 mag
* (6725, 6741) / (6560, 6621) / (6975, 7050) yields 0.13 mag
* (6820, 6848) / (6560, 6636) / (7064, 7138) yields 0.12 mag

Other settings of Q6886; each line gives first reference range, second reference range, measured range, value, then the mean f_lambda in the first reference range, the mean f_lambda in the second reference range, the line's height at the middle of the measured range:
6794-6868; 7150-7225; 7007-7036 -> -3.3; 8.34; 9.25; 8.83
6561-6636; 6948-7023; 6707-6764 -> 5.9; 9.71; 9.59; 9.67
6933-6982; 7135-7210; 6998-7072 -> -4.1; 9.49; 9.06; 9.34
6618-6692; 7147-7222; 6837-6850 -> 1.3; 9.35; 9.2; 9.3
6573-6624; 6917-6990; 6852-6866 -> 2.1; 9.77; 9.36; 9.47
